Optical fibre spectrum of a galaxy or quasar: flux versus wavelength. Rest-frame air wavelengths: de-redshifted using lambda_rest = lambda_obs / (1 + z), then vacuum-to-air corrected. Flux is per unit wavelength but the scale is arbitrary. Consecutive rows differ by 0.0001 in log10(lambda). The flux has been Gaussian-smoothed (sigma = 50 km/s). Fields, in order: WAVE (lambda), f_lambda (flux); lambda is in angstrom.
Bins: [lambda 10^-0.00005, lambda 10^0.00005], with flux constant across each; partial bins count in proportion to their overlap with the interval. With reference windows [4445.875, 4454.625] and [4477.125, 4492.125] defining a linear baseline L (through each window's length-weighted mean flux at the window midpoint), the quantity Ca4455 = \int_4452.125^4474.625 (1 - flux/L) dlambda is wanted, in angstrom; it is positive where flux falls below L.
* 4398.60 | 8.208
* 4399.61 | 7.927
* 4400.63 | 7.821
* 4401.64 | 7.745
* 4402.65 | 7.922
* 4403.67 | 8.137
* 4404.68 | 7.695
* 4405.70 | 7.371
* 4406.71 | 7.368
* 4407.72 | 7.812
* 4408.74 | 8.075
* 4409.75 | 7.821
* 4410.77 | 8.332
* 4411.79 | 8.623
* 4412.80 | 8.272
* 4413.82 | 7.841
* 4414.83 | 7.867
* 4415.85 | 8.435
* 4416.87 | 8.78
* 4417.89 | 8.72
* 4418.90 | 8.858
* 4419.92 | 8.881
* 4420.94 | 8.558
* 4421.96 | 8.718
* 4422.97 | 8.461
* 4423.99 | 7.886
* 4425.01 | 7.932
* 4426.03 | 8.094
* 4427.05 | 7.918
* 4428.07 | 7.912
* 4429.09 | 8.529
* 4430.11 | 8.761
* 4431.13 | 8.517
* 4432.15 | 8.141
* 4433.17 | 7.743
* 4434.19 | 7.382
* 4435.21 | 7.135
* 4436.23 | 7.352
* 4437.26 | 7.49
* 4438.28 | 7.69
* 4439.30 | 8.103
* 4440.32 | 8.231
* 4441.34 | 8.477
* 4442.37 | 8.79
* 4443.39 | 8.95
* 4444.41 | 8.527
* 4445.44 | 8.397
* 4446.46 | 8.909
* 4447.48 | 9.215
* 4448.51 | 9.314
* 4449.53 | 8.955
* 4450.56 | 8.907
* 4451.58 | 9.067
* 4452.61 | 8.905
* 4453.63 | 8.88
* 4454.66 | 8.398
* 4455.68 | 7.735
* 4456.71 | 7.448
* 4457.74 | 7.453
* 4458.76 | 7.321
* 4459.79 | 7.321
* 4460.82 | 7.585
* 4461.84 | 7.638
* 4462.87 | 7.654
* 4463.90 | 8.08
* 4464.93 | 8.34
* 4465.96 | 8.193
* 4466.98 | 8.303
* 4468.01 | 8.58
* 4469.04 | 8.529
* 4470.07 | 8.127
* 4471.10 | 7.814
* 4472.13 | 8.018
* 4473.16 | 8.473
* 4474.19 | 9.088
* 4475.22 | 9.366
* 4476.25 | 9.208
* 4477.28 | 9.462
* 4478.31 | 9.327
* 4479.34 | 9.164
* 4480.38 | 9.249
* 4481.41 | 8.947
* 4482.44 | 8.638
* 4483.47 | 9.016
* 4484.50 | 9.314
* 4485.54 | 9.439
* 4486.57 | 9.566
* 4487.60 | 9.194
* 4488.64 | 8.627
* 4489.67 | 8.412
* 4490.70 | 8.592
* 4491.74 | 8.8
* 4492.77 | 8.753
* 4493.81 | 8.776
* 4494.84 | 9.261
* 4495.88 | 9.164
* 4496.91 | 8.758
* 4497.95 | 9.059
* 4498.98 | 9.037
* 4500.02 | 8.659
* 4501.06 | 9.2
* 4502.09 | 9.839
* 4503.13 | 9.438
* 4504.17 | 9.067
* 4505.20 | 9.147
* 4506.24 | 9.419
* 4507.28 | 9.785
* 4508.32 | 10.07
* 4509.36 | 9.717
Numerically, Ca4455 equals 2.3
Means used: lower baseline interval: 8.98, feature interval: 8.08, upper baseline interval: 9.04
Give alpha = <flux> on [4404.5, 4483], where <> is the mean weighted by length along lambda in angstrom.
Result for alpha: 8.32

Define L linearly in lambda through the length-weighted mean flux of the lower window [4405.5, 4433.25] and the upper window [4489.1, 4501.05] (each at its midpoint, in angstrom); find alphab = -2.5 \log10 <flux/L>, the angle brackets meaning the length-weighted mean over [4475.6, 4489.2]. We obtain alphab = -0.05 mag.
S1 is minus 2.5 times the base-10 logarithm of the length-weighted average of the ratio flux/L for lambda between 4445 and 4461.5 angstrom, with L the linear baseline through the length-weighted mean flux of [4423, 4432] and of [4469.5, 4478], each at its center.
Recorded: 0.02 mag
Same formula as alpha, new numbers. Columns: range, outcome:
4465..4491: 8.82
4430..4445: 8.07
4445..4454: 8.96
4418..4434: 8.32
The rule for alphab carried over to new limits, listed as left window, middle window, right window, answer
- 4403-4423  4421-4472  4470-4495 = 0.05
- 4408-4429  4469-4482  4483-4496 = 0.00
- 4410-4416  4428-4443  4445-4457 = 0.06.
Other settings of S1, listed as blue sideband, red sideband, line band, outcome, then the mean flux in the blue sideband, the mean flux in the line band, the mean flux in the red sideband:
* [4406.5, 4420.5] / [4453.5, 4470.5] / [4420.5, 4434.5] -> 0.00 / 8.28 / 8.19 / 7.95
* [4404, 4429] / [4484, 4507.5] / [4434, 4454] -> 0.01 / 8.18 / 8.45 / 9.09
